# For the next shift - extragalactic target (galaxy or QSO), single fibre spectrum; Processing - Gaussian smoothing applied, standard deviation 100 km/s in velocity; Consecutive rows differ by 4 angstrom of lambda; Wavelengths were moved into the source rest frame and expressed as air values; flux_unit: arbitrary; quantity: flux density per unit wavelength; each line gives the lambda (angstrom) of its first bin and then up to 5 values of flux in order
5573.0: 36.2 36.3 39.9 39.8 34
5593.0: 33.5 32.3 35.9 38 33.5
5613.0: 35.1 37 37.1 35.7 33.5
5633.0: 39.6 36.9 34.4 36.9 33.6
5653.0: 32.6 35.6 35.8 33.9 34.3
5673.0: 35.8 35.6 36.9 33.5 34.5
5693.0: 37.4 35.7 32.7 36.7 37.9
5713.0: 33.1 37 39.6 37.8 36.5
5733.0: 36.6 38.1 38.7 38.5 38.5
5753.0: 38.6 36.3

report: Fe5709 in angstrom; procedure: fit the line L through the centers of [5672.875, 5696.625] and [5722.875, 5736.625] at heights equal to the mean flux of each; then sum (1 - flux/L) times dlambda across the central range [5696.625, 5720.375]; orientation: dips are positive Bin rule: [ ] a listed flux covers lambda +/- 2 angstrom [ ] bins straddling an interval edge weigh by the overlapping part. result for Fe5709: 0.4 angstrom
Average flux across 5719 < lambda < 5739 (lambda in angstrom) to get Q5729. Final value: 37.7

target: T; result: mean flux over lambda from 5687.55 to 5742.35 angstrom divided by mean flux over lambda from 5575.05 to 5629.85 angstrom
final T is 1.0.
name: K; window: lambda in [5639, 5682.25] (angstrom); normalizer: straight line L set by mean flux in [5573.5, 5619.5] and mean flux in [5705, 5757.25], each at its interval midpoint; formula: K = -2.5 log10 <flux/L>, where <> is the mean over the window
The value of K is 0.05 mag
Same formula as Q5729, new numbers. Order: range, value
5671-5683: 36.1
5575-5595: 36.7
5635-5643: 35.6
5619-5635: 36.5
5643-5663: 34.9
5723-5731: 37.1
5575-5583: 38.1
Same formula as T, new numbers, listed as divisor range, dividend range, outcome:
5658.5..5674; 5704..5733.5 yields 1.06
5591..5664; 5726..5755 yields 1.07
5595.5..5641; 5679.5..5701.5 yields 0.98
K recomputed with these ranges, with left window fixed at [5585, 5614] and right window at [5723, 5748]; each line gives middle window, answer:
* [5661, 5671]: 0.057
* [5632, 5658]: 0.011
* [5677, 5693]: 0.041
